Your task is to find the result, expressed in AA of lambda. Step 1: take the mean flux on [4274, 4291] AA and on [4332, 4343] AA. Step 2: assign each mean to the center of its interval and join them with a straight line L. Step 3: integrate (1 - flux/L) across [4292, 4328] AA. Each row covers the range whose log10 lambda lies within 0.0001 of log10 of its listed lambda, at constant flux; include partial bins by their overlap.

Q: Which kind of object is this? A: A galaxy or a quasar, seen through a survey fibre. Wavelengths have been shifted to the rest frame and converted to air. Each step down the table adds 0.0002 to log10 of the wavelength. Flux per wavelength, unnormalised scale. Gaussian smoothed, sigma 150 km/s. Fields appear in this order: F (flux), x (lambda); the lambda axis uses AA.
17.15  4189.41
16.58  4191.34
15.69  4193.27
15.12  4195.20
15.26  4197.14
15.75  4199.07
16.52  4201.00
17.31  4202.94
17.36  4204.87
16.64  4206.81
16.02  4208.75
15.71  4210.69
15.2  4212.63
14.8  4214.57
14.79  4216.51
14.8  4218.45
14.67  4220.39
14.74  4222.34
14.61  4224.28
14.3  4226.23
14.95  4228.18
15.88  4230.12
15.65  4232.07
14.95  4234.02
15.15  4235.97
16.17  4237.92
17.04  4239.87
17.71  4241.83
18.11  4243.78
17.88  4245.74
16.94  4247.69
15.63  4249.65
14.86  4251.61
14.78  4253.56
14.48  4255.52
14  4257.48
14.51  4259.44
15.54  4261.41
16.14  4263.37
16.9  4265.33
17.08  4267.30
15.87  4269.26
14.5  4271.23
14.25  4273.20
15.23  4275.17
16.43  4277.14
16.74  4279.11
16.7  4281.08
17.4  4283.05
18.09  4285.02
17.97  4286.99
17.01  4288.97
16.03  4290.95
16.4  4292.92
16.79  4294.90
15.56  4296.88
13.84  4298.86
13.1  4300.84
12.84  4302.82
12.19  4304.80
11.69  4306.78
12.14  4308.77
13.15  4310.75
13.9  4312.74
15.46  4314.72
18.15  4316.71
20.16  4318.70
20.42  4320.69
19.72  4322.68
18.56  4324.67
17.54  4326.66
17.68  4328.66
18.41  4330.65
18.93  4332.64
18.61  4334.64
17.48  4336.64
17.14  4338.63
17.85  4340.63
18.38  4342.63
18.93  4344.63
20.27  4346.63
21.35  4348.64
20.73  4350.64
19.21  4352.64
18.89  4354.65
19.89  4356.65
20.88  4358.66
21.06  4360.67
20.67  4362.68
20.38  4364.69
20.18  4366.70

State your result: 3.7 AA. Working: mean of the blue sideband 16.9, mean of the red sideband 18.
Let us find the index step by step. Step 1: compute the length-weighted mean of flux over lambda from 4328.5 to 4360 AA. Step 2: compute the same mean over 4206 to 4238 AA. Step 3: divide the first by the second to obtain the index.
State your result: 1.3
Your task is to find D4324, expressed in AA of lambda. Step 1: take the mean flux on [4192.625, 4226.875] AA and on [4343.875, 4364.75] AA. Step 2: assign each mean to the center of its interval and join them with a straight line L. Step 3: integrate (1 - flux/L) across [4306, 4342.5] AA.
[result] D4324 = 4.1 AA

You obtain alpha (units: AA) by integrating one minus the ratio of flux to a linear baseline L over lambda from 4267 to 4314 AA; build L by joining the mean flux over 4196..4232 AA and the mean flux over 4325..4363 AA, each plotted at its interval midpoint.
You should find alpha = 6.5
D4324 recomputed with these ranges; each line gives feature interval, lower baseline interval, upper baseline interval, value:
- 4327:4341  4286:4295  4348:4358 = 0.8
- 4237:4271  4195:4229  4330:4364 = 1.2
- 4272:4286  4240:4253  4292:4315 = -1.2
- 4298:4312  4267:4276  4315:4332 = 3.8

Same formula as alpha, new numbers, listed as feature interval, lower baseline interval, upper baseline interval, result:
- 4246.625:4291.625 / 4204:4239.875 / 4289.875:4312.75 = -4.41 AA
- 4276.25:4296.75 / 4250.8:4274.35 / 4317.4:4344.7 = -0.64 AA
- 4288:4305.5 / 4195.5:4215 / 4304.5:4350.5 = 2.25 AA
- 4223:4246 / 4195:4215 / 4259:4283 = 0.02 AA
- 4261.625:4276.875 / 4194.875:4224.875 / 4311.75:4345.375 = 1.00 AA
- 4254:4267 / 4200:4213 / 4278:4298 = 1.07 AA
